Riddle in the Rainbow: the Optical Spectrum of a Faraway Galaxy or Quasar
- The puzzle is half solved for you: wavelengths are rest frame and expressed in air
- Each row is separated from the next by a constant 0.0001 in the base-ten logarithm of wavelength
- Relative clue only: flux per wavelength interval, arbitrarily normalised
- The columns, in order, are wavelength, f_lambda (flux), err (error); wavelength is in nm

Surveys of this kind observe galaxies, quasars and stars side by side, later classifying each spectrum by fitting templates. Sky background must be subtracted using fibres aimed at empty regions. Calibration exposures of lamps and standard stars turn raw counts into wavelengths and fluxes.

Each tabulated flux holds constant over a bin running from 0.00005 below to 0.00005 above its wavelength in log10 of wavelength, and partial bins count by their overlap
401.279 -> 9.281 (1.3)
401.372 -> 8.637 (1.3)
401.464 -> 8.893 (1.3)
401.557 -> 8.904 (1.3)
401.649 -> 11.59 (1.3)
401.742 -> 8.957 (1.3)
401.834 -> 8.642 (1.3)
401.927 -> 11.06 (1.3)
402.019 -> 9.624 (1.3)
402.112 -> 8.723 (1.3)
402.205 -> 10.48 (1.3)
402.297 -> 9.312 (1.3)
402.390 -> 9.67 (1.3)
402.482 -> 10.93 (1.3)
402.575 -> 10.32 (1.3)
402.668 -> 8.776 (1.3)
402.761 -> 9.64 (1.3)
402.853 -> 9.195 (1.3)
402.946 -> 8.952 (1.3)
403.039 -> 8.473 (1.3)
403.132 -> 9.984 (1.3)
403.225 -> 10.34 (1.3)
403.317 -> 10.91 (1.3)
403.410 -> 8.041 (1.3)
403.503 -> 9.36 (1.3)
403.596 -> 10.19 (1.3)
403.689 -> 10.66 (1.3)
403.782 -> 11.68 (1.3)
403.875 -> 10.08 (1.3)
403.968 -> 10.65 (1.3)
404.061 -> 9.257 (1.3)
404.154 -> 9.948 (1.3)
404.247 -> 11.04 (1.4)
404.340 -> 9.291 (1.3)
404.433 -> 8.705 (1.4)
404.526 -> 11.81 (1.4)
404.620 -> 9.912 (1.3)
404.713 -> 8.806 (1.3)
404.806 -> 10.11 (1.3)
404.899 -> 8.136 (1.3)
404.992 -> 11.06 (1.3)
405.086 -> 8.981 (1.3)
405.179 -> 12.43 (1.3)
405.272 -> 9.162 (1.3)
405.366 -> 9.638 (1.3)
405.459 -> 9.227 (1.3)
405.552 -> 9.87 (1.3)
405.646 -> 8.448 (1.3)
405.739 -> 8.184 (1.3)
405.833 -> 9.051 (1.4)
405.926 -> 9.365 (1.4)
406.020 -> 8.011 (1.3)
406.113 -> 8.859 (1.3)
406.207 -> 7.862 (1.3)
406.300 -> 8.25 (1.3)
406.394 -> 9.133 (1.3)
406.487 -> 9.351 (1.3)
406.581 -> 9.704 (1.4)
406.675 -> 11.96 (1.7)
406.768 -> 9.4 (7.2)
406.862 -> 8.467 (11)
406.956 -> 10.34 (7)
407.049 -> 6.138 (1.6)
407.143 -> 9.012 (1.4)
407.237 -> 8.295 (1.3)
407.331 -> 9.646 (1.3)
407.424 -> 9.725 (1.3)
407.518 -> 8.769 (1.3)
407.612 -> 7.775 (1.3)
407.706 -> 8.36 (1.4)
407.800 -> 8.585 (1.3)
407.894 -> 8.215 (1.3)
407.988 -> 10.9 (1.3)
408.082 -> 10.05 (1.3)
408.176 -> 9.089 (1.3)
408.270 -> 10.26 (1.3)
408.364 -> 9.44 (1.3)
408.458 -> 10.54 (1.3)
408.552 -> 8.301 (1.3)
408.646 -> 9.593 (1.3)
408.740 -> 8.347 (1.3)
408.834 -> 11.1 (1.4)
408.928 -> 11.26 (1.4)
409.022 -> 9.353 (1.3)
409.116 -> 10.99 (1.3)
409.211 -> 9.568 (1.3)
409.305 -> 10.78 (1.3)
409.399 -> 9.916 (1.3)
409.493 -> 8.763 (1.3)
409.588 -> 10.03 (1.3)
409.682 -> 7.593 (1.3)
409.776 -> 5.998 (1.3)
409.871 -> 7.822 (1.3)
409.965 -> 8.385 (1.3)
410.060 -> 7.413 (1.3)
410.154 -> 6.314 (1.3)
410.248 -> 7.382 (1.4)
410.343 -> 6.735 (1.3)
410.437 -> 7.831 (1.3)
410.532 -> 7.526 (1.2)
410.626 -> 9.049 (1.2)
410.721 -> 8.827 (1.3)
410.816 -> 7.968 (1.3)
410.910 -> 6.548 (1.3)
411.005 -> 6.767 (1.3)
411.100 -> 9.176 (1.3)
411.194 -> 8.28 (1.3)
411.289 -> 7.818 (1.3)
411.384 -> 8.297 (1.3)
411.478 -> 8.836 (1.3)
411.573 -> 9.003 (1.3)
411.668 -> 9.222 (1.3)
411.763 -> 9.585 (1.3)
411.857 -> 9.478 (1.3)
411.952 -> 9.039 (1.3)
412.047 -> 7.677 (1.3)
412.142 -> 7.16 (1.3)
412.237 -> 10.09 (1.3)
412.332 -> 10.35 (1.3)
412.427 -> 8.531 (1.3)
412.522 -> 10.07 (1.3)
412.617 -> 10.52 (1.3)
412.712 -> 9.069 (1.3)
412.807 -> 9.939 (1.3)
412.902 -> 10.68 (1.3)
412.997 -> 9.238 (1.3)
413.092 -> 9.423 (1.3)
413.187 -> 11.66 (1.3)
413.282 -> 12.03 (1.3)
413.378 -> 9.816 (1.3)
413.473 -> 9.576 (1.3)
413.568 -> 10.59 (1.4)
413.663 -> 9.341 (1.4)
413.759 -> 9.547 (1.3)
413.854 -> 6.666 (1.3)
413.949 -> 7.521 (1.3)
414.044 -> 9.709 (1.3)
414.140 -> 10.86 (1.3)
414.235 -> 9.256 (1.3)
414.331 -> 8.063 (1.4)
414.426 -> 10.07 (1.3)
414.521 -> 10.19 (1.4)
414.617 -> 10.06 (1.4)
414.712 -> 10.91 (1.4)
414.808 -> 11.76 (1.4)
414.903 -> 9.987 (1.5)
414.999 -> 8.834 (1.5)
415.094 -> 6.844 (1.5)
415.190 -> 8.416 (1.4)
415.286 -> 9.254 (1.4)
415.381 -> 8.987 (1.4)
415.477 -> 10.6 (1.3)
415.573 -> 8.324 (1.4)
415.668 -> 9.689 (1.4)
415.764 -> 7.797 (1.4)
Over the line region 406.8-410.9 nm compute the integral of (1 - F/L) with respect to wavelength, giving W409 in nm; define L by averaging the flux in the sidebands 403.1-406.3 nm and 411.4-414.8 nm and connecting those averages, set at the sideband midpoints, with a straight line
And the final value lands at 0.33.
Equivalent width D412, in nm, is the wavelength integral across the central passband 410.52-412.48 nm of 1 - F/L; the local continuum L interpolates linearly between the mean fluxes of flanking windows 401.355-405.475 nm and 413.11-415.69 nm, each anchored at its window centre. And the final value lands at 0.22 nm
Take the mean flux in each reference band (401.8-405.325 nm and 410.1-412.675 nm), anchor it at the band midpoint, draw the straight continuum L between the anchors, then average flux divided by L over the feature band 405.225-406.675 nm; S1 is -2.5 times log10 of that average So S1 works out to 0.05 mag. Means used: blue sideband 9.85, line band 9.04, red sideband 8.45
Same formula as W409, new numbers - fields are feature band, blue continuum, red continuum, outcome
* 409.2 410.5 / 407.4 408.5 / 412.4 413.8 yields 0.19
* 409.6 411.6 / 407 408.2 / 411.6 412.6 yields 0.27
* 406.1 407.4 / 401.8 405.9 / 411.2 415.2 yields 0.08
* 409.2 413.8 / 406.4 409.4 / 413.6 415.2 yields 0.25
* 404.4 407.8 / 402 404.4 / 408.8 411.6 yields 0.02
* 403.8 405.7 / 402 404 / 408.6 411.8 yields -0.07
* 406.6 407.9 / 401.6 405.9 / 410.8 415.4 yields 0.09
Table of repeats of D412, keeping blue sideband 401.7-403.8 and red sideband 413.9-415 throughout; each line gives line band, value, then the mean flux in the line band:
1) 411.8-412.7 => 0.053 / 9.21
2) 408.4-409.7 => -0.001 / 9.77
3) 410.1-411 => 0.206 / 7.54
